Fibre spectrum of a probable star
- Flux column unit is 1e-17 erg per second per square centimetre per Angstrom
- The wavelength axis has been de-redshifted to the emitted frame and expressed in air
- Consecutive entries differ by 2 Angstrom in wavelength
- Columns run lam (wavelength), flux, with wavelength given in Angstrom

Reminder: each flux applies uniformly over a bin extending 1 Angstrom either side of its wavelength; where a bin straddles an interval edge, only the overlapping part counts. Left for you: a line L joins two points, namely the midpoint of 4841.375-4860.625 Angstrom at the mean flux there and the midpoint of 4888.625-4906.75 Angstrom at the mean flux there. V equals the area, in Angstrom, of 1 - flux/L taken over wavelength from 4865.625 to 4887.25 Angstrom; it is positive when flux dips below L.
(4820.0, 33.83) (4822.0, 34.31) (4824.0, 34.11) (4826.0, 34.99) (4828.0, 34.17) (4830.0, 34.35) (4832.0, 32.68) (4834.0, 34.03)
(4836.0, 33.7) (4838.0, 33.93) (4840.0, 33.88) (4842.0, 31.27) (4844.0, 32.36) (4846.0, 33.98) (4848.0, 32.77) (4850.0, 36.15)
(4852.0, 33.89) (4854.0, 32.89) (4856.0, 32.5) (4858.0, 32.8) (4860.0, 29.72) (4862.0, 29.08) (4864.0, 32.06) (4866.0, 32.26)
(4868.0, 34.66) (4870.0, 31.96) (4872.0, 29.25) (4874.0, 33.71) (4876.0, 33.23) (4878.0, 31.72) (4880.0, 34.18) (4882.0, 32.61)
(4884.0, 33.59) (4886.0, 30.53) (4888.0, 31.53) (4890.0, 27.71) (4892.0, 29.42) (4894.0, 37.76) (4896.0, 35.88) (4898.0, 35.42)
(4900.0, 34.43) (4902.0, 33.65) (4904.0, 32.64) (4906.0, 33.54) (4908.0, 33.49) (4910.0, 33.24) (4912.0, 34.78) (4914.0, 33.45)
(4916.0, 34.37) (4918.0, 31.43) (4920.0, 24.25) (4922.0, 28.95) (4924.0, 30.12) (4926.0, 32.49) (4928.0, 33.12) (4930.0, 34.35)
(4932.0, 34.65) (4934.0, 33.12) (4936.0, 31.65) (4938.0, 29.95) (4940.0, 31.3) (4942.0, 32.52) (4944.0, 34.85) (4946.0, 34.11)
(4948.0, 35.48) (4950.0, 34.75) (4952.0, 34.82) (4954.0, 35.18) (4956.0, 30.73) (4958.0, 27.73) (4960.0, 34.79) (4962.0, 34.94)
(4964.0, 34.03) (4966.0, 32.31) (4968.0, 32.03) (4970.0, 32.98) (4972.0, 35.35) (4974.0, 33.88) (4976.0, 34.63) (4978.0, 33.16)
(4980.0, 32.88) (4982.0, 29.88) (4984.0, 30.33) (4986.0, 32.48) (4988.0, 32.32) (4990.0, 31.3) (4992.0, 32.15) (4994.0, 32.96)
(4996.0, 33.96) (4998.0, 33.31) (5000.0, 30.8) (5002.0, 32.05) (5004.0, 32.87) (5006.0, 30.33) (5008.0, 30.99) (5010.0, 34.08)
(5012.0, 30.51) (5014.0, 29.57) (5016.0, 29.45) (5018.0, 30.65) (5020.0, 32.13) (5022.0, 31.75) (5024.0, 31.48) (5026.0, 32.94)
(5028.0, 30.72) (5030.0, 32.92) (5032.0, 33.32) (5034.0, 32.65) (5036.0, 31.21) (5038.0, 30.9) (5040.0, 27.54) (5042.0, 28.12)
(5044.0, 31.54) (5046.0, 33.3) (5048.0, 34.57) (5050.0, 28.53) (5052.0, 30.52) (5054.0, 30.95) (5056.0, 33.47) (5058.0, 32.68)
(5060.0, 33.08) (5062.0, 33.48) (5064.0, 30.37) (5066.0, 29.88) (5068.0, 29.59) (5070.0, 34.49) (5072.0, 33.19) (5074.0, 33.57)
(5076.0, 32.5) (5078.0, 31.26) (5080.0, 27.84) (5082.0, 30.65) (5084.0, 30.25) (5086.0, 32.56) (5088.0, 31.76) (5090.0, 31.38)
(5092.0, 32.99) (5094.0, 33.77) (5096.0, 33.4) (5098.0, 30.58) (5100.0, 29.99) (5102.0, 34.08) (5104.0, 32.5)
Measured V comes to 0.4 Angstrom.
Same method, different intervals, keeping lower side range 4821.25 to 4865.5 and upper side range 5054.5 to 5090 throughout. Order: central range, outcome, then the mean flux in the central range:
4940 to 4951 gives -0.5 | 34.1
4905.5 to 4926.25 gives 0.6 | 31.8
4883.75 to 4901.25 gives 0.0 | 32.9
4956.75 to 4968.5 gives -0.1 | 32.6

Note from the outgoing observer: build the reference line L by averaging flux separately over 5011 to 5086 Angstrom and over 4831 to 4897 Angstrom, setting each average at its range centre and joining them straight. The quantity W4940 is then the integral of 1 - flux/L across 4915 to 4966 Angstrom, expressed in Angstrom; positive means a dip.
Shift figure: -0.6 Angstrom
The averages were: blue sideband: 32.7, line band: 32.5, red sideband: 31.4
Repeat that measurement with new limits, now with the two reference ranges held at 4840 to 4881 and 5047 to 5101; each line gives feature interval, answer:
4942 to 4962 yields -0.87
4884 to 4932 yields -0.22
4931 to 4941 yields 0.04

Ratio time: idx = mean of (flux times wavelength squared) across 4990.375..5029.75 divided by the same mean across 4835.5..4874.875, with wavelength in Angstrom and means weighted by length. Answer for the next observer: 1.04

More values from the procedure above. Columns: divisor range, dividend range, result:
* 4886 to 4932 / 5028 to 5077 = 1.03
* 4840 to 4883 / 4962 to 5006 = 1.05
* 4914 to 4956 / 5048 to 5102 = 1.03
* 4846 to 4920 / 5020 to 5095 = 1.04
